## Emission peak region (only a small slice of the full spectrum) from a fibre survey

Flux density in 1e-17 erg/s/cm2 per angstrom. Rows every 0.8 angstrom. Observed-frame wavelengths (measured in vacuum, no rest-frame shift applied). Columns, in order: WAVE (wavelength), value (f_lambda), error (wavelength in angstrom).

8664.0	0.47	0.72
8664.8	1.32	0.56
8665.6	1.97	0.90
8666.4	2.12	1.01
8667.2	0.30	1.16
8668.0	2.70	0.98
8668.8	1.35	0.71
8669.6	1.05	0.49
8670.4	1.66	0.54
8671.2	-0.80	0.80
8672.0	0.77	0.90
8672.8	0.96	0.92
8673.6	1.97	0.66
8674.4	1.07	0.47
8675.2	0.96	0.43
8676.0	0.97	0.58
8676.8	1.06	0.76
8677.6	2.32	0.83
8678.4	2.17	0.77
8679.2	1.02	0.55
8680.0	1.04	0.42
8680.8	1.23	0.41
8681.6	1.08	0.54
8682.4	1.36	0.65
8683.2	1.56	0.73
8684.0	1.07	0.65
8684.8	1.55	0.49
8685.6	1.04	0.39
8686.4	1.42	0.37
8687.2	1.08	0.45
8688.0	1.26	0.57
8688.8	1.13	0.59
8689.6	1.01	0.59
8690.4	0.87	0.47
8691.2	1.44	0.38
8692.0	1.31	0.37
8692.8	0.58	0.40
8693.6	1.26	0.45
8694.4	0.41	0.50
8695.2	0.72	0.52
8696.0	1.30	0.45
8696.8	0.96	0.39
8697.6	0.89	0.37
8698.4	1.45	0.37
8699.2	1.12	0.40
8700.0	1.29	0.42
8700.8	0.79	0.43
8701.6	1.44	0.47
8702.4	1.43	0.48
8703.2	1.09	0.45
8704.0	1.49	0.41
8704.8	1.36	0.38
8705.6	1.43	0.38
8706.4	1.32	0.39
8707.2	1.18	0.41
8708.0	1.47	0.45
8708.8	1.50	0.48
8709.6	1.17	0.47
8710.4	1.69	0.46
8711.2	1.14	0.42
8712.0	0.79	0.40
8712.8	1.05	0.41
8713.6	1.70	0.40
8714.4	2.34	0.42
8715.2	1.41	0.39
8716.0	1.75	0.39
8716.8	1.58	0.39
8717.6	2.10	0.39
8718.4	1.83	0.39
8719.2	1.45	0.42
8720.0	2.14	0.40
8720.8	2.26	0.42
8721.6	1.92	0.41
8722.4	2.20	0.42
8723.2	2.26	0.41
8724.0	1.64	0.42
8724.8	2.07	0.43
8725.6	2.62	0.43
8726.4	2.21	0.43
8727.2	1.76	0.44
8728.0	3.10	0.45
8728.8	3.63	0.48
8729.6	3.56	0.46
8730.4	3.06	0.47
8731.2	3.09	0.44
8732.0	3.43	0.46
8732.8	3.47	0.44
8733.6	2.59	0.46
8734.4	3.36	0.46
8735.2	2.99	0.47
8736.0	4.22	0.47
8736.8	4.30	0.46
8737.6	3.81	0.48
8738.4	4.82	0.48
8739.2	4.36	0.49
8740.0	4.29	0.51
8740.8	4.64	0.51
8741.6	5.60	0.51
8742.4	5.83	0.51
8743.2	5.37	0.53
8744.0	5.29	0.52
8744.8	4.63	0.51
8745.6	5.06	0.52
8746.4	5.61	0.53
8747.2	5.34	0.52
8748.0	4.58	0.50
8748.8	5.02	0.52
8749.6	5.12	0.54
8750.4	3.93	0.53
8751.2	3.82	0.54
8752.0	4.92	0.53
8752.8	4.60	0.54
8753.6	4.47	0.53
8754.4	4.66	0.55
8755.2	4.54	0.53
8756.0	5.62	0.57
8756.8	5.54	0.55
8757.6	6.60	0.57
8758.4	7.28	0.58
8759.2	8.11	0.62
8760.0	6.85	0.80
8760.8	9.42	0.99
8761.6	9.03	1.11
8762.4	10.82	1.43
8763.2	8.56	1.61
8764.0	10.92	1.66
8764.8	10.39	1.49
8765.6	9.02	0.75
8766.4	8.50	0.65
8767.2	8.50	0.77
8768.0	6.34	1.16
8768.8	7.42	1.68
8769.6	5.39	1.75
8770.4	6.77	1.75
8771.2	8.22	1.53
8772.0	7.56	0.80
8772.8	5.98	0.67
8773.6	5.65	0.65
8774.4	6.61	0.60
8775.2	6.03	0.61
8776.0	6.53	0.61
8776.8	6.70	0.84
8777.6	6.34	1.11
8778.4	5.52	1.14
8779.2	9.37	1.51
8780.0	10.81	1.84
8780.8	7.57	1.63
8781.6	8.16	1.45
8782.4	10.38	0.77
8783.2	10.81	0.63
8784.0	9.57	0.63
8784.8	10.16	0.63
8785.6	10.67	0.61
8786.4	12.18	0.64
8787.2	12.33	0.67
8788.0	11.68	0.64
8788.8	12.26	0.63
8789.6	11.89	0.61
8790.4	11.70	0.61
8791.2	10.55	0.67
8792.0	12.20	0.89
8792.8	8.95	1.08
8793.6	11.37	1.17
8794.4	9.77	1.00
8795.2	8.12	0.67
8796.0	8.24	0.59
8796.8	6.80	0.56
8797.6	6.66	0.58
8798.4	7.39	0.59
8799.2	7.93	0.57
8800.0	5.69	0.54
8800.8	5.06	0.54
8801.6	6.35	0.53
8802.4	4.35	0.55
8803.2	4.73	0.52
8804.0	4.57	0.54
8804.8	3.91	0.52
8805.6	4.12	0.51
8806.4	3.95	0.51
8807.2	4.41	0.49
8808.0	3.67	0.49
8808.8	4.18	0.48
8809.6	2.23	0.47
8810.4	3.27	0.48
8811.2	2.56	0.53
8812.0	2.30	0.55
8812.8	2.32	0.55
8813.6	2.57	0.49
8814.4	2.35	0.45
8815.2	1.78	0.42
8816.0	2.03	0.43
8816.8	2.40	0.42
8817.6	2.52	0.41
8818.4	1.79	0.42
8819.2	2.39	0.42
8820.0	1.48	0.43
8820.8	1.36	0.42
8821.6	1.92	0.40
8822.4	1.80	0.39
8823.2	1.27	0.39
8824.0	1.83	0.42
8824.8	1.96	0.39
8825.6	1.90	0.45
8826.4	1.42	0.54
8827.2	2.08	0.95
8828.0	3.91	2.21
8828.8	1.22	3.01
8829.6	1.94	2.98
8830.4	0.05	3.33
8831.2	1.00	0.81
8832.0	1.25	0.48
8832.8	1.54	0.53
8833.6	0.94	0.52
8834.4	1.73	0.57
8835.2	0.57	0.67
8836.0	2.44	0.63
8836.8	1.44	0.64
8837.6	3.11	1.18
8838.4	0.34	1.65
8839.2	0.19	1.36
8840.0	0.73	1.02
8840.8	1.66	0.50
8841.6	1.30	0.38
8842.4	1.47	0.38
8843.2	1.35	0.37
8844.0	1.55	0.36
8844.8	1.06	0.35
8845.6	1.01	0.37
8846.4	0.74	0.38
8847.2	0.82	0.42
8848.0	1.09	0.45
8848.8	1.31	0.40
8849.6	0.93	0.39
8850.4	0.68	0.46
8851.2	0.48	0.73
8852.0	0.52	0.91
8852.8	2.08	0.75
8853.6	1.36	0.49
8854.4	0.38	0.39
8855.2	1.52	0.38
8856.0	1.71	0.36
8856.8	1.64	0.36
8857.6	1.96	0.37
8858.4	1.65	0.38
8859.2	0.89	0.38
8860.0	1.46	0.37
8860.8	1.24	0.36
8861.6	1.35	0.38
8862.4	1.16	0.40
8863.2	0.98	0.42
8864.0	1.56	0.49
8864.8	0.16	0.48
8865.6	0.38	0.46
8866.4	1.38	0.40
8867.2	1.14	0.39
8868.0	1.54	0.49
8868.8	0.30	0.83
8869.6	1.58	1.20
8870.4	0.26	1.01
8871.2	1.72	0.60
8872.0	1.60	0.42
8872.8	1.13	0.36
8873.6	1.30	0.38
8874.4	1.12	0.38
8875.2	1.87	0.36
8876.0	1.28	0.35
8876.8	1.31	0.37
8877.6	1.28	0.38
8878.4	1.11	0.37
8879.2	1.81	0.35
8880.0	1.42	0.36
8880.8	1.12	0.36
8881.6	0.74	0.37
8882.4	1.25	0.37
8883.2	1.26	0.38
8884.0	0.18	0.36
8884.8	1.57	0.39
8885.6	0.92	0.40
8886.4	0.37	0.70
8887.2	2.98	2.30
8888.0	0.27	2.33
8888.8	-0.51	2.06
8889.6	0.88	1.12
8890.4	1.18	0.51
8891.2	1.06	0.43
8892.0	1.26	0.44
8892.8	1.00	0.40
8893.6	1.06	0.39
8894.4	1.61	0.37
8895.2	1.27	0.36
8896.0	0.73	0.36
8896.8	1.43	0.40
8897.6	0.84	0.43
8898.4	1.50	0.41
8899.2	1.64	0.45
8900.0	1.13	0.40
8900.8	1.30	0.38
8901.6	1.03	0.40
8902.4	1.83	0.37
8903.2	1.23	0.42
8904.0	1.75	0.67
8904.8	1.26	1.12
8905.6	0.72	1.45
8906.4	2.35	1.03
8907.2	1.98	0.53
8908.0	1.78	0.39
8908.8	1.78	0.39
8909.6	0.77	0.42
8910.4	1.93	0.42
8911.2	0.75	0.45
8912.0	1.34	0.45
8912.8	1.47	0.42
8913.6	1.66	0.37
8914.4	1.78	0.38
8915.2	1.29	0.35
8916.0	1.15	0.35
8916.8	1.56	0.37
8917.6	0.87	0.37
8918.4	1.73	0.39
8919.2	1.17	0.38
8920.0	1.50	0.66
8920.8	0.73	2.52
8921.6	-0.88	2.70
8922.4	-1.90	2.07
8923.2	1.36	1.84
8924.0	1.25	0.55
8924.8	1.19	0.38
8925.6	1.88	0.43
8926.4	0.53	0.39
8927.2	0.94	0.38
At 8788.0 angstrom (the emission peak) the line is [N II]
